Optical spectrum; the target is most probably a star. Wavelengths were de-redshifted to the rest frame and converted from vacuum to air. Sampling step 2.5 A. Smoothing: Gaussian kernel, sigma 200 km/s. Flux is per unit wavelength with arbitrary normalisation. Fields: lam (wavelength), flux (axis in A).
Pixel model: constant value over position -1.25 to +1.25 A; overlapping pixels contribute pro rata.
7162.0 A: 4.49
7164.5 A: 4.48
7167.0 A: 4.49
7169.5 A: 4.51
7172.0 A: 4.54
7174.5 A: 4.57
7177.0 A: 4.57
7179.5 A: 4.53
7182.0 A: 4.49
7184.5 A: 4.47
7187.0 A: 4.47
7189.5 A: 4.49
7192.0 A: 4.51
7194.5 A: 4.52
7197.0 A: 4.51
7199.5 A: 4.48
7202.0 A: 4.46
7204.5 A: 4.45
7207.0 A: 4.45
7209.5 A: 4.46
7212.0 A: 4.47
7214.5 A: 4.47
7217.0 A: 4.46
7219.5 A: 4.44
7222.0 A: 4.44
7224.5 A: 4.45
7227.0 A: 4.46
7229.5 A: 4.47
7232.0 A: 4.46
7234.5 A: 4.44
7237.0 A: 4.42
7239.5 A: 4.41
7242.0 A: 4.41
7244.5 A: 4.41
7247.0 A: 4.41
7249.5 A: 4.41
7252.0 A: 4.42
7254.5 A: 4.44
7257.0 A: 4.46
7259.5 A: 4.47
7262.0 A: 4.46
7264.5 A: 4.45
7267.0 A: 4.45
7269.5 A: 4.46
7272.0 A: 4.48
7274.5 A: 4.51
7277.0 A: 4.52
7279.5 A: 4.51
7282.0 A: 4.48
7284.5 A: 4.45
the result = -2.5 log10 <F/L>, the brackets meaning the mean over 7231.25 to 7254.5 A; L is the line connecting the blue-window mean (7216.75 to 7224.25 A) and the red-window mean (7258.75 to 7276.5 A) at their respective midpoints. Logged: 0.01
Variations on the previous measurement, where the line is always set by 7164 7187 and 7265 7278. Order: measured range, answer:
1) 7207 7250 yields 0.01 mag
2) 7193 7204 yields 0.00 mag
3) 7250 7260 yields 0.01 mag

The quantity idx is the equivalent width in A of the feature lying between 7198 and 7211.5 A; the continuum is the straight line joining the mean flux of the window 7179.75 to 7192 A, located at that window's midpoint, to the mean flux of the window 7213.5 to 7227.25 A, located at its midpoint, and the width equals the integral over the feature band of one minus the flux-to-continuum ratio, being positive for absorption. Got 0.0 A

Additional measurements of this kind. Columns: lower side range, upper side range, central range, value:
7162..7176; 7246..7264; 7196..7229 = 0.1 A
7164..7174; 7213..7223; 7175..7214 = -0.1 A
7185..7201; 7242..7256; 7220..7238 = 0.0 A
